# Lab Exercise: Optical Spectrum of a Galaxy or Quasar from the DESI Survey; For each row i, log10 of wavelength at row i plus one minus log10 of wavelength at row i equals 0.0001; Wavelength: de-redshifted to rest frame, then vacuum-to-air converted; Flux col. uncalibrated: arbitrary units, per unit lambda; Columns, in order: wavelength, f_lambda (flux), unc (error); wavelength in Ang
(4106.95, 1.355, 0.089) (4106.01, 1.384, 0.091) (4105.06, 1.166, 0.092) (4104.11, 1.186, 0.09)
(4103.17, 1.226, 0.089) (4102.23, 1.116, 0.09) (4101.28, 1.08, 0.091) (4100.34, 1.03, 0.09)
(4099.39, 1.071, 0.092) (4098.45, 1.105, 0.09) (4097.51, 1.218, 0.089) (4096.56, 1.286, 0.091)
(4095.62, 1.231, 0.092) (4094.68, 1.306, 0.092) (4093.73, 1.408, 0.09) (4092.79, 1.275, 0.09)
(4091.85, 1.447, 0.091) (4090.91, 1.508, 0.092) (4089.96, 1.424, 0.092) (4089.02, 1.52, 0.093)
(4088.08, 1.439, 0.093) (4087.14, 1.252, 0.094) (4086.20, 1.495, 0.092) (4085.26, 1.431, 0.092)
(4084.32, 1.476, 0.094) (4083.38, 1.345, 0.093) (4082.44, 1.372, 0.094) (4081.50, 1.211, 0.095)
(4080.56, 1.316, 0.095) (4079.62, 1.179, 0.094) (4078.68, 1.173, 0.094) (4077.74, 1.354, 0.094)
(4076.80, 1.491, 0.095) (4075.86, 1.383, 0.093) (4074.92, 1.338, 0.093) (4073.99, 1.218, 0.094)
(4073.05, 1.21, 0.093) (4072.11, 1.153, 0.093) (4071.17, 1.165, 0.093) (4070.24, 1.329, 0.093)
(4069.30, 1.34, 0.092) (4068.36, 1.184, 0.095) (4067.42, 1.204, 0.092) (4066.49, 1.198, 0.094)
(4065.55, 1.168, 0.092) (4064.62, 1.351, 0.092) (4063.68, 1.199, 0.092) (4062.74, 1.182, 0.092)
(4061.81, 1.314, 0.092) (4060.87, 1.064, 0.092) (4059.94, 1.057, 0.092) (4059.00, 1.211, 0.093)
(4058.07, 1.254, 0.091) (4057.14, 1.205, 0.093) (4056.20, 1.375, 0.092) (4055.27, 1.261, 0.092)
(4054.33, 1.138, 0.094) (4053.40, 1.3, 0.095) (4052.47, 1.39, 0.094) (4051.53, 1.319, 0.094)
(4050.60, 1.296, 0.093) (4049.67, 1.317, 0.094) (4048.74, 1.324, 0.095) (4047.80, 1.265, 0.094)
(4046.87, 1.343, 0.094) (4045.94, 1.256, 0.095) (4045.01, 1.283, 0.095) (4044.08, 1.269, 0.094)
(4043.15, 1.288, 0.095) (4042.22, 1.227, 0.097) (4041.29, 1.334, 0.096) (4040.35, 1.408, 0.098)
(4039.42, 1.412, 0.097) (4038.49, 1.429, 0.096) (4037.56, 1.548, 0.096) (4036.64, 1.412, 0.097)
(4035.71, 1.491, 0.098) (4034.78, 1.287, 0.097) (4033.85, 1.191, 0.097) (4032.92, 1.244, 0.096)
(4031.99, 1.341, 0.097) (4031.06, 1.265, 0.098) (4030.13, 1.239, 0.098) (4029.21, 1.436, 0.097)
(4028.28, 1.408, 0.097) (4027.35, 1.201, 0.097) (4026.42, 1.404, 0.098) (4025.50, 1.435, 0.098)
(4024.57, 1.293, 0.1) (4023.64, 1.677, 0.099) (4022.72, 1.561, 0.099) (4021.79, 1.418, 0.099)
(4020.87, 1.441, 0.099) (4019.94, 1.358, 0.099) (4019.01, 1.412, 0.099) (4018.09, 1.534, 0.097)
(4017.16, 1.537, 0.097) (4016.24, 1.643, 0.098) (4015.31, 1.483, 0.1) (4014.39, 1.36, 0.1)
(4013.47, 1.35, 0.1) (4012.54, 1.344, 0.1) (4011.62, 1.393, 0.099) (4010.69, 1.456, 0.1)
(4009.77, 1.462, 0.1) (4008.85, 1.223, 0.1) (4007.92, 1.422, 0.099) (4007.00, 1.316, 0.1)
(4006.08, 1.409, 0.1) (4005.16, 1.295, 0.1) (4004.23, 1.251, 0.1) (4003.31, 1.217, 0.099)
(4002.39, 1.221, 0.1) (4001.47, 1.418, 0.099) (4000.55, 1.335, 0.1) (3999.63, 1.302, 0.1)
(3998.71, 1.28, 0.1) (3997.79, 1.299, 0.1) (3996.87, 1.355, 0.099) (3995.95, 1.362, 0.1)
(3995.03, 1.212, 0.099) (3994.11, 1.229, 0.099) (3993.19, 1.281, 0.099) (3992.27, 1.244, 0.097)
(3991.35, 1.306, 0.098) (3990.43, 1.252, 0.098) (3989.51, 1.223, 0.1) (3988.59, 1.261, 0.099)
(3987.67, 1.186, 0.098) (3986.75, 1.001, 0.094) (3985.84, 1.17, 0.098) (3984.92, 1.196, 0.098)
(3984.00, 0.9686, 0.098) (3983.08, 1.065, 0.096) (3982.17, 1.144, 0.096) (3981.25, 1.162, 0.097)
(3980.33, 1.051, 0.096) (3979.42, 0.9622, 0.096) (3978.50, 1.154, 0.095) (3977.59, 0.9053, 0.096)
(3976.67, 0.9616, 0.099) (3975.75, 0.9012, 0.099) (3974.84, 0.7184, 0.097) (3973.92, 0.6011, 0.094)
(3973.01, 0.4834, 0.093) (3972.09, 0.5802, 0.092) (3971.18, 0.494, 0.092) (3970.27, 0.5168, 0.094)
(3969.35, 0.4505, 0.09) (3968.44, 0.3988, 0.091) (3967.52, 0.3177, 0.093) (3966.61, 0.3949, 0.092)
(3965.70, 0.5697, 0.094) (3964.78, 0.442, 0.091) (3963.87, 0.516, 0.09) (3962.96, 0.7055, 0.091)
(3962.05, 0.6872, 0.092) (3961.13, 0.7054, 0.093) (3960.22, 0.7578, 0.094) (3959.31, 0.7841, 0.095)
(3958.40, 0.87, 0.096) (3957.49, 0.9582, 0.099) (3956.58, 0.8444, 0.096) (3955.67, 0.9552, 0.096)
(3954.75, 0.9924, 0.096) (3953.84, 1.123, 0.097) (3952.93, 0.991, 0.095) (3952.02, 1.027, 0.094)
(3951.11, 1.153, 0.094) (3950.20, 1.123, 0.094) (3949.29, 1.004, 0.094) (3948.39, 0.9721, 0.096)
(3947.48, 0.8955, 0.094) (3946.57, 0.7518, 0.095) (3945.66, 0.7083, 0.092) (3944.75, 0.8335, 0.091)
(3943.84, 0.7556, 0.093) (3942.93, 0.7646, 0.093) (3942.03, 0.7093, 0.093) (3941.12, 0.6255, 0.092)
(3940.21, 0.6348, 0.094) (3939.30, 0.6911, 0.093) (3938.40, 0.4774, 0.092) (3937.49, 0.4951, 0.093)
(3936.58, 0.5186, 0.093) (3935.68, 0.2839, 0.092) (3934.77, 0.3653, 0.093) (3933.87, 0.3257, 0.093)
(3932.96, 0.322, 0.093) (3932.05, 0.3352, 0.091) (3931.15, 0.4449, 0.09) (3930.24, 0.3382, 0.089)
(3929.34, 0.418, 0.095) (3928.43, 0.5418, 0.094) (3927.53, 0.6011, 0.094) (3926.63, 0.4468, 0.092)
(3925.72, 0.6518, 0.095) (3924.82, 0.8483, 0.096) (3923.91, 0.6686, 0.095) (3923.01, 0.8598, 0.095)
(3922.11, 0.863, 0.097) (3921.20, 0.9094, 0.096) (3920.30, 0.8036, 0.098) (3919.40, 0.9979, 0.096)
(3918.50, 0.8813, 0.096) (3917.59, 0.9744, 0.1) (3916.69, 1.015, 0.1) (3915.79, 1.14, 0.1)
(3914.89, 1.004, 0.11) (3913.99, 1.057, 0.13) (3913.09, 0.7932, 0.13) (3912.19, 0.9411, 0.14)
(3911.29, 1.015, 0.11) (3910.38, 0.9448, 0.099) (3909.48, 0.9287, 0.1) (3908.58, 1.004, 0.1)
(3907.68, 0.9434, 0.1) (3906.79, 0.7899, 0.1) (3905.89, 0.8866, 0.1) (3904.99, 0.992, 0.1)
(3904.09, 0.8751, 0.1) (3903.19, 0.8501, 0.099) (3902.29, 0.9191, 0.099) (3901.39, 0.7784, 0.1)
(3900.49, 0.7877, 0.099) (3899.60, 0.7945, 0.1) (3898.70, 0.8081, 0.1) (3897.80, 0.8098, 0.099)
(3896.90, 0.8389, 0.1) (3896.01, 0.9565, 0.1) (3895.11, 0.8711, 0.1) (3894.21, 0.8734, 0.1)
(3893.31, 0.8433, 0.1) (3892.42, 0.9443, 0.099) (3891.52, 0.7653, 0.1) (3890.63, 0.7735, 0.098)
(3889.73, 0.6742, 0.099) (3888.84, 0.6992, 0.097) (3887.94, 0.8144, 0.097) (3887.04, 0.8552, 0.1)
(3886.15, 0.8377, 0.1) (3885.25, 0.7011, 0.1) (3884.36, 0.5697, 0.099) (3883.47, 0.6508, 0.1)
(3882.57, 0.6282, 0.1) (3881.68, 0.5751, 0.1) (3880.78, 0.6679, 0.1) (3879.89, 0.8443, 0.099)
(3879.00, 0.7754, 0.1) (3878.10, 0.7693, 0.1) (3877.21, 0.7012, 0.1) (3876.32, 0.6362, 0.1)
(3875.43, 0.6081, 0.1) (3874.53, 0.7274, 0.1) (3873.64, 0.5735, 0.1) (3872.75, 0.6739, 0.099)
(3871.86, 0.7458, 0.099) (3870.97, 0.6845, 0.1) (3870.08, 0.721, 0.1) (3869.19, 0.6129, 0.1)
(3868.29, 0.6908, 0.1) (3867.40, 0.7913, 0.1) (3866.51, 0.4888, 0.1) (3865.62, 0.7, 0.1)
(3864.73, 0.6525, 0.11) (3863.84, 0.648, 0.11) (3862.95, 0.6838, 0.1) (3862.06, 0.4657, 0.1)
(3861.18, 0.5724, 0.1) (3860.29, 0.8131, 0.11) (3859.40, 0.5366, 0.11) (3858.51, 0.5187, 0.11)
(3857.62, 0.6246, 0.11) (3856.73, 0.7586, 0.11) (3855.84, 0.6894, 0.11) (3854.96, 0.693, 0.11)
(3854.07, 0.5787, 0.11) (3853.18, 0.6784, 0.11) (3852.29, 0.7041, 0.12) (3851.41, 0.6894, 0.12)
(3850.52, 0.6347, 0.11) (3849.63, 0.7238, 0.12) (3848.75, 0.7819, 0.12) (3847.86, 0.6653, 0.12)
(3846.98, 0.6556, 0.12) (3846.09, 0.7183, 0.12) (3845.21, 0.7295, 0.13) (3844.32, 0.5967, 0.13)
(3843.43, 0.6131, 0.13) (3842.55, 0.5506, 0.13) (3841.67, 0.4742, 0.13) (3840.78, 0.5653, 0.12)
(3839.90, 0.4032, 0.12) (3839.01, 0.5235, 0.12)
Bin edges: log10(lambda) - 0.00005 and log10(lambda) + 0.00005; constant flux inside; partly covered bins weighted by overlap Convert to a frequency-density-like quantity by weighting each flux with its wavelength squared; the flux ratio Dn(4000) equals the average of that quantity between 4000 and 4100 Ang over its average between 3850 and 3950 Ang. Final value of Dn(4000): 2.0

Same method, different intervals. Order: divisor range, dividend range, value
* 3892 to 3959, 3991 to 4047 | 1.78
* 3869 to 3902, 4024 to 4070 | 1.88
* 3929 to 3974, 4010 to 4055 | 2.15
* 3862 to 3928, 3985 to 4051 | 1.80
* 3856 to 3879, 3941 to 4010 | 1.57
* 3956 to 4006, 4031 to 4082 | 1.37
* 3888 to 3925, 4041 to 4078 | 1.55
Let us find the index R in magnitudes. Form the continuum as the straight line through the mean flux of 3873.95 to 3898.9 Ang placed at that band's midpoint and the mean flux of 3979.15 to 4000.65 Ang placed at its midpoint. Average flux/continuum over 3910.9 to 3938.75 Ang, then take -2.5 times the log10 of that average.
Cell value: 0.30 mag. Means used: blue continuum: 0.756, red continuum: 1.2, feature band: 0.688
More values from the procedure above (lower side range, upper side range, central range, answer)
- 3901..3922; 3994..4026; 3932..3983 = 0.48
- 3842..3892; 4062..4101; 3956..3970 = 0.45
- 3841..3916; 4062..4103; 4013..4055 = -0.18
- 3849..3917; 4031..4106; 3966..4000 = 0.08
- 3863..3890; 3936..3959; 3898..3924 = -0.19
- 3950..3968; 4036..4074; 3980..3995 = -0.25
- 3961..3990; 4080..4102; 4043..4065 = -0.10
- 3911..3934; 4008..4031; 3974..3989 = 0.12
